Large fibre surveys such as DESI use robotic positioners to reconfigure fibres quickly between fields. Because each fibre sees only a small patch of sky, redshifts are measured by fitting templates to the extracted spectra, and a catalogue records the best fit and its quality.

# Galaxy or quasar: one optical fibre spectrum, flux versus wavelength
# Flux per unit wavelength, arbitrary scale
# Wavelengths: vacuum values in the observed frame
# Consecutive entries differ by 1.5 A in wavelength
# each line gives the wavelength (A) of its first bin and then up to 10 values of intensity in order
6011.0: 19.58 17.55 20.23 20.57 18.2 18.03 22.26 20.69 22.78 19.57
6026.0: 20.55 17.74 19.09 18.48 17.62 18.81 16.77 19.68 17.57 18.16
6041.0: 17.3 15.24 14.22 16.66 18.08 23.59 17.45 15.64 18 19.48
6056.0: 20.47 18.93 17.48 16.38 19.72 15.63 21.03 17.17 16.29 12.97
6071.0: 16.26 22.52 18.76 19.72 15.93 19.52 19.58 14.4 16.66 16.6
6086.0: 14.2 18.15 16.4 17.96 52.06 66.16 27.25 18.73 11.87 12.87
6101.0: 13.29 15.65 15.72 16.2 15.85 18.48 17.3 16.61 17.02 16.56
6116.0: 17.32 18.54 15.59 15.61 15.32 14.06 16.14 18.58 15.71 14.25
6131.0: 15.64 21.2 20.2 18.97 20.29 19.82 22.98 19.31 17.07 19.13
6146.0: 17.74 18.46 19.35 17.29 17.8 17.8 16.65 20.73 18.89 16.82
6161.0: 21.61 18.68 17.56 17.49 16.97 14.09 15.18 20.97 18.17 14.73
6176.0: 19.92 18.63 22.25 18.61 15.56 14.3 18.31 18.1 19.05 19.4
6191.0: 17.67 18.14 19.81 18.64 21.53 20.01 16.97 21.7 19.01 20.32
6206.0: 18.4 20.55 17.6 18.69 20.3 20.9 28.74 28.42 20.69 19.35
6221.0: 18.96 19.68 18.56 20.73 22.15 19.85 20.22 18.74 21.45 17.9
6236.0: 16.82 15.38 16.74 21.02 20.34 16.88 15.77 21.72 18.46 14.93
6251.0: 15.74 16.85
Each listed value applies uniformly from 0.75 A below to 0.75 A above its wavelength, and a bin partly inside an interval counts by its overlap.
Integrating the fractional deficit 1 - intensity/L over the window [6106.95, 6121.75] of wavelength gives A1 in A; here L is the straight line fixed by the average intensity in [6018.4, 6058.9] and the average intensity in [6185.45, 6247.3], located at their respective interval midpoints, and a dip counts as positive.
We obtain 1.7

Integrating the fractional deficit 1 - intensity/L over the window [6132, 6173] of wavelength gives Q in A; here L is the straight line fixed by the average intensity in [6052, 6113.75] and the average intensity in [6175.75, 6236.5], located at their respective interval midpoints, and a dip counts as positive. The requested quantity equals 2.0 A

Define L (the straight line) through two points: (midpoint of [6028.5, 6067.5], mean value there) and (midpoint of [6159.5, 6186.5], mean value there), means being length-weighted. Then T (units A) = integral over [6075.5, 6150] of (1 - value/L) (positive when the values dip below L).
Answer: -4.7 A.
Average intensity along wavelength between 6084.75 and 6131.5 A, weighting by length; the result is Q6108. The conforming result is 19.2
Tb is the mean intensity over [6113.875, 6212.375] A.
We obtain 18.2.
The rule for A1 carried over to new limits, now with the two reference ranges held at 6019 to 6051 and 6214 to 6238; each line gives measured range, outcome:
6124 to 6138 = 1.2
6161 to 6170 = 1.2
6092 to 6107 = -3.0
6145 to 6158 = 1.0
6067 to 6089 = 2.1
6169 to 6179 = 0.9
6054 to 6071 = 1.1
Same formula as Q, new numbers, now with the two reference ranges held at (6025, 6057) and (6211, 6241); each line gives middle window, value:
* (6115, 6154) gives 2.8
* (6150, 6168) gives 1.3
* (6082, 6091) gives 1.0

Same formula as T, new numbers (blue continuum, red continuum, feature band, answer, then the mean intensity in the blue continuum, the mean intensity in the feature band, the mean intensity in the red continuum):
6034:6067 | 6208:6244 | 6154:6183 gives 2.0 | 18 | 18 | 20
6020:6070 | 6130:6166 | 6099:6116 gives 2.3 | 18.2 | 16.1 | 18.8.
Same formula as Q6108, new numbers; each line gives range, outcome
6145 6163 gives 18.5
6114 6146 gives 17.7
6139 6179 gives 18.3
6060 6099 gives 20.8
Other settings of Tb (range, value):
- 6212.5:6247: 20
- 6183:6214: 19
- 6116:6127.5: 16.3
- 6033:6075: 17.9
